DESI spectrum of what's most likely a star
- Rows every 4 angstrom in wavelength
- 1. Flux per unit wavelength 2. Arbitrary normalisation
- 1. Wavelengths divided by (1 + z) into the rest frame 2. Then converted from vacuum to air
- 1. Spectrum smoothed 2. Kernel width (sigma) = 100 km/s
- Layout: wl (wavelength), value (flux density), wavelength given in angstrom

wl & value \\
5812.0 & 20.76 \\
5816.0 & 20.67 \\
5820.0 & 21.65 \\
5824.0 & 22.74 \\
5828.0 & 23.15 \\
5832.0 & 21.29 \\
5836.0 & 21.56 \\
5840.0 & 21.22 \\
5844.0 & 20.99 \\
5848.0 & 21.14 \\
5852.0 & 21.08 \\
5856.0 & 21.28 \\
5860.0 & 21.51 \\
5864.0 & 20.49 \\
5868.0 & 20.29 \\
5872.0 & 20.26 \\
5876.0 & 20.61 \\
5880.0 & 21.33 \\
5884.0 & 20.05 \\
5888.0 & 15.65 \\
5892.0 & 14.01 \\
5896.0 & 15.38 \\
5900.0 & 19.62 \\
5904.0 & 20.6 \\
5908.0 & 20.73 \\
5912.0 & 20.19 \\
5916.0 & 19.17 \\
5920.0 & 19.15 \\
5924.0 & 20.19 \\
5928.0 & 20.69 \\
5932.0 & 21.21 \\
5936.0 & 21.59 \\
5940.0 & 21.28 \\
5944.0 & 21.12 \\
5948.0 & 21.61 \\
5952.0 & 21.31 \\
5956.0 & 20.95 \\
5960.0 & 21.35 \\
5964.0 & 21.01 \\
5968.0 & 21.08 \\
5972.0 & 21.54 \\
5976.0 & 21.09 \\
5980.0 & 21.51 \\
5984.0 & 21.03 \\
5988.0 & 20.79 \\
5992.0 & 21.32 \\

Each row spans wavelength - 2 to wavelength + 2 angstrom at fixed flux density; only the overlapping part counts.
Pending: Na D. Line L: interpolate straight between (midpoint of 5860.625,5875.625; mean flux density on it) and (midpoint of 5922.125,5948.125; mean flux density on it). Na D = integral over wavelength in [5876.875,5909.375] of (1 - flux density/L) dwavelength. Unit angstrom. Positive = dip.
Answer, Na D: 3.5 angstrom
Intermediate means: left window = 20.5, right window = 21.1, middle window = 18.5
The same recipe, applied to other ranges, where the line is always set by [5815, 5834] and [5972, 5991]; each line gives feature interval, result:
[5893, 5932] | 3.7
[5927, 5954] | 0.1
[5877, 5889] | 1.2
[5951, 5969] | 0.1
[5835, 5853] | 0.6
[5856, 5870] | 0.6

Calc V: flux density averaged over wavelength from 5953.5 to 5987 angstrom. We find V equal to 21.2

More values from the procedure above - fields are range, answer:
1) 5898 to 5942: 20.4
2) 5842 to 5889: 20.5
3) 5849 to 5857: 21.2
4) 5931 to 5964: 21.3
